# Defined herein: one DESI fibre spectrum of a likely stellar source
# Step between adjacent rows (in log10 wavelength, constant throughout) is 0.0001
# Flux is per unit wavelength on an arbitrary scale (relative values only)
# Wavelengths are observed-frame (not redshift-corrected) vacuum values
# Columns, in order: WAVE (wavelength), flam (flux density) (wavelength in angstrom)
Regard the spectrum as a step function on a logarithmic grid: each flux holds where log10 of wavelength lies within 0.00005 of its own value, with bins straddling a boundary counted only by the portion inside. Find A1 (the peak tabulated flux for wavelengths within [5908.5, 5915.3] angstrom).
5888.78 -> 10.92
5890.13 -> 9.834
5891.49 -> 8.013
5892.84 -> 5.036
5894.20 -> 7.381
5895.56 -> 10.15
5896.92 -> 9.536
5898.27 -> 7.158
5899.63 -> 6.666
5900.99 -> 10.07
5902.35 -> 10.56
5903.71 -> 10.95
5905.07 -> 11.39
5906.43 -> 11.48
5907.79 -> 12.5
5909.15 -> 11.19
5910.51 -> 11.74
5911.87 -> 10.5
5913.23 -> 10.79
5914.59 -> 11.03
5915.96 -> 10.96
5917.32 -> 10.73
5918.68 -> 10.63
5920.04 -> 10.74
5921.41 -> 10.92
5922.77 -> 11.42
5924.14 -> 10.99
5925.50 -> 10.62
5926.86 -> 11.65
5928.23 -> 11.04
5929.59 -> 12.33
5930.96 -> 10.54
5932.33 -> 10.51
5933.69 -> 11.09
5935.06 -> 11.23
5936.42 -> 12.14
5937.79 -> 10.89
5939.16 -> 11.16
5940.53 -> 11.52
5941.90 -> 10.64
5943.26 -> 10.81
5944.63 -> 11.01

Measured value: 11.74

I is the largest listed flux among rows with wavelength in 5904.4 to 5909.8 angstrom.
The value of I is 12.5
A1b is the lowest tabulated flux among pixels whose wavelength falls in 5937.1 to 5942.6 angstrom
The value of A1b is 10.64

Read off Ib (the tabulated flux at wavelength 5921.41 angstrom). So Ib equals 10.92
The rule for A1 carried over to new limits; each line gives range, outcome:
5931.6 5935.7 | 11.23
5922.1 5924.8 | 11.42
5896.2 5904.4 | 10.95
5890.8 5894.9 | 8.013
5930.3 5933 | 10.54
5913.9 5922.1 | 11.03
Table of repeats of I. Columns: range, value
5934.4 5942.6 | 12.14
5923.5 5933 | 12.33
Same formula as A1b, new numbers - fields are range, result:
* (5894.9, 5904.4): 6.666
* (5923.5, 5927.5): 10.62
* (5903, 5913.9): 10.5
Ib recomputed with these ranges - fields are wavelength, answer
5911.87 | 10.5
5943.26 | 10.81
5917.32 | 10.73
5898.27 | 7.158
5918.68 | 10.63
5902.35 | 10.56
